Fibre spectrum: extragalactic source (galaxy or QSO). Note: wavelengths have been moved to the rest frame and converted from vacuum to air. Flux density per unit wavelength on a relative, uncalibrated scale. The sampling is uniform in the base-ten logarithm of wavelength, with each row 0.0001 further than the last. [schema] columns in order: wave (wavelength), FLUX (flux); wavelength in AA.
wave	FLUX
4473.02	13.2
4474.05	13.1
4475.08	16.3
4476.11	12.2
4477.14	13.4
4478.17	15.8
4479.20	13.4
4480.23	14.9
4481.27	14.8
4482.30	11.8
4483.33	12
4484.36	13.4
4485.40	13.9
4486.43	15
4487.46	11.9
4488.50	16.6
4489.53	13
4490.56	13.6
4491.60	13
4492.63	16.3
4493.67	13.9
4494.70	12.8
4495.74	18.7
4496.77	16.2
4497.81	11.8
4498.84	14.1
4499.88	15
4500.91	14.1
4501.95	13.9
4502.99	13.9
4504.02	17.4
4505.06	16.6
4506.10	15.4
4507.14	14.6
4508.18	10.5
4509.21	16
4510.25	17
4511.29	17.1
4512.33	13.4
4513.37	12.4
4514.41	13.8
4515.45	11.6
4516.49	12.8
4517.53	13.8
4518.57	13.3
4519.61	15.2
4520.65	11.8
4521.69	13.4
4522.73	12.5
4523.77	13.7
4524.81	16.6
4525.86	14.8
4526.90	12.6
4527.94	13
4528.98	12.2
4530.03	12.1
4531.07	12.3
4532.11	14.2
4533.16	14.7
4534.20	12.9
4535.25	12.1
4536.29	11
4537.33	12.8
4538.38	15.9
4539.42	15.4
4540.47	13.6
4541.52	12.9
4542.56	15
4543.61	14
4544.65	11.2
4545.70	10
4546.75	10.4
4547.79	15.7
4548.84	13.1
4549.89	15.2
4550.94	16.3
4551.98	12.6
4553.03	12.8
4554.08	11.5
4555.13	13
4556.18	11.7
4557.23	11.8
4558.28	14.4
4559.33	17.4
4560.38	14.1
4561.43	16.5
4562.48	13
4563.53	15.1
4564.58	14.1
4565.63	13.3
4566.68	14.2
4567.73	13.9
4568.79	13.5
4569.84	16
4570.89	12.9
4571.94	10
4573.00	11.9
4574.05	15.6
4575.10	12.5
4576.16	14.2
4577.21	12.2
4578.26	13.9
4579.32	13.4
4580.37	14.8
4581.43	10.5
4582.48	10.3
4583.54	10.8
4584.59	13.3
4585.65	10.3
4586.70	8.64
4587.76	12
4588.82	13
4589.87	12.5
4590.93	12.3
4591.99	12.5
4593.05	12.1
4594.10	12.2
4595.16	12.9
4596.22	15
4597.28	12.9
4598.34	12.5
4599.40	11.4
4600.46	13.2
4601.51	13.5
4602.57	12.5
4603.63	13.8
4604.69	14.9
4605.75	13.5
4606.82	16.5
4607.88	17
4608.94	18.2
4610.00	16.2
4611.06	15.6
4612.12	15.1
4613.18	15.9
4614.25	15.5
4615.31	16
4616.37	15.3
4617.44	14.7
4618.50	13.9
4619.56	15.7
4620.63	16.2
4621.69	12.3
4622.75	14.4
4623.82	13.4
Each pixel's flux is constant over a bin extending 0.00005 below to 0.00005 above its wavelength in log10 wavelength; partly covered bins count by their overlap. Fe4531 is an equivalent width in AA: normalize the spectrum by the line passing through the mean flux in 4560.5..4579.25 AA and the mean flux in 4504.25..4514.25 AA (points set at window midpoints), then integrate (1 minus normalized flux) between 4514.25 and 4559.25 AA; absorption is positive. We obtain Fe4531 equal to 3.2 AA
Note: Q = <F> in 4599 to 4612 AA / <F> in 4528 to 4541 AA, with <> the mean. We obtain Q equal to 1.11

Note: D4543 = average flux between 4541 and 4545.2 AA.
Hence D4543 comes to 13.3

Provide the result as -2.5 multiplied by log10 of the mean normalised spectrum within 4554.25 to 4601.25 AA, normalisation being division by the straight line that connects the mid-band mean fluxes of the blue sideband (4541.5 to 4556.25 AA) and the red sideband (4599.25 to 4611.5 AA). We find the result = 0.076 mag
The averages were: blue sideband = 13.1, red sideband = 14.8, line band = 13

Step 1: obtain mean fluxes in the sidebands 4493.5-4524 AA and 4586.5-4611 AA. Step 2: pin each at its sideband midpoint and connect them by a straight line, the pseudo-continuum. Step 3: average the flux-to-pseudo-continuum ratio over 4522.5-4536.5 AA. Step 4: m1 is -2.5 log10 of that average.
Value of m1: 0.07 mag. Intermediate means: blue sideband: 14.2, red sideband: 13.6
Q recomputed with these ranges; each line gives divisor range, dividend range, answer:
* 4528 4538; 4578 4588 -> 0.92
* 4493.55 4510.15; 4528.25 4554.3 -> 0.90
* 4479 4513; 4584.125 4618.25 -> 0.96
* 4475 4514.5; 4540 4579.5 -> 0.94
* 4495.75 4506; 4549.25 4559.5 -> 0.90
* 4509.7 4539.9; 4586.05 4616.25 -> 1.02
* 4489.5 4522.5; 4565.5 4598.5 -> 0.89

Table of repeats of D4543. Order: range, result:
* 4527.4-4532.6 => 12.8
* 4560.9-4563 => 14.8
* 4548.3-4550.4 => 14.1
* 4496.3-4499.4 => 14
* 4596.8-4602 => 12.7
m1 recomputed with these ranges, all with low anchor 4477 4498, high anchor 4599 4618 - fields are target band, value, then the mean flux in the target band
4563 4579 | 0.09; 13.6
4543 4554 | 0.12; 13.1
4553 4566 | 0.06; 13.8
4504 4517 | -0.01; 14.4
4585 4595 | 0.25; 11.8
